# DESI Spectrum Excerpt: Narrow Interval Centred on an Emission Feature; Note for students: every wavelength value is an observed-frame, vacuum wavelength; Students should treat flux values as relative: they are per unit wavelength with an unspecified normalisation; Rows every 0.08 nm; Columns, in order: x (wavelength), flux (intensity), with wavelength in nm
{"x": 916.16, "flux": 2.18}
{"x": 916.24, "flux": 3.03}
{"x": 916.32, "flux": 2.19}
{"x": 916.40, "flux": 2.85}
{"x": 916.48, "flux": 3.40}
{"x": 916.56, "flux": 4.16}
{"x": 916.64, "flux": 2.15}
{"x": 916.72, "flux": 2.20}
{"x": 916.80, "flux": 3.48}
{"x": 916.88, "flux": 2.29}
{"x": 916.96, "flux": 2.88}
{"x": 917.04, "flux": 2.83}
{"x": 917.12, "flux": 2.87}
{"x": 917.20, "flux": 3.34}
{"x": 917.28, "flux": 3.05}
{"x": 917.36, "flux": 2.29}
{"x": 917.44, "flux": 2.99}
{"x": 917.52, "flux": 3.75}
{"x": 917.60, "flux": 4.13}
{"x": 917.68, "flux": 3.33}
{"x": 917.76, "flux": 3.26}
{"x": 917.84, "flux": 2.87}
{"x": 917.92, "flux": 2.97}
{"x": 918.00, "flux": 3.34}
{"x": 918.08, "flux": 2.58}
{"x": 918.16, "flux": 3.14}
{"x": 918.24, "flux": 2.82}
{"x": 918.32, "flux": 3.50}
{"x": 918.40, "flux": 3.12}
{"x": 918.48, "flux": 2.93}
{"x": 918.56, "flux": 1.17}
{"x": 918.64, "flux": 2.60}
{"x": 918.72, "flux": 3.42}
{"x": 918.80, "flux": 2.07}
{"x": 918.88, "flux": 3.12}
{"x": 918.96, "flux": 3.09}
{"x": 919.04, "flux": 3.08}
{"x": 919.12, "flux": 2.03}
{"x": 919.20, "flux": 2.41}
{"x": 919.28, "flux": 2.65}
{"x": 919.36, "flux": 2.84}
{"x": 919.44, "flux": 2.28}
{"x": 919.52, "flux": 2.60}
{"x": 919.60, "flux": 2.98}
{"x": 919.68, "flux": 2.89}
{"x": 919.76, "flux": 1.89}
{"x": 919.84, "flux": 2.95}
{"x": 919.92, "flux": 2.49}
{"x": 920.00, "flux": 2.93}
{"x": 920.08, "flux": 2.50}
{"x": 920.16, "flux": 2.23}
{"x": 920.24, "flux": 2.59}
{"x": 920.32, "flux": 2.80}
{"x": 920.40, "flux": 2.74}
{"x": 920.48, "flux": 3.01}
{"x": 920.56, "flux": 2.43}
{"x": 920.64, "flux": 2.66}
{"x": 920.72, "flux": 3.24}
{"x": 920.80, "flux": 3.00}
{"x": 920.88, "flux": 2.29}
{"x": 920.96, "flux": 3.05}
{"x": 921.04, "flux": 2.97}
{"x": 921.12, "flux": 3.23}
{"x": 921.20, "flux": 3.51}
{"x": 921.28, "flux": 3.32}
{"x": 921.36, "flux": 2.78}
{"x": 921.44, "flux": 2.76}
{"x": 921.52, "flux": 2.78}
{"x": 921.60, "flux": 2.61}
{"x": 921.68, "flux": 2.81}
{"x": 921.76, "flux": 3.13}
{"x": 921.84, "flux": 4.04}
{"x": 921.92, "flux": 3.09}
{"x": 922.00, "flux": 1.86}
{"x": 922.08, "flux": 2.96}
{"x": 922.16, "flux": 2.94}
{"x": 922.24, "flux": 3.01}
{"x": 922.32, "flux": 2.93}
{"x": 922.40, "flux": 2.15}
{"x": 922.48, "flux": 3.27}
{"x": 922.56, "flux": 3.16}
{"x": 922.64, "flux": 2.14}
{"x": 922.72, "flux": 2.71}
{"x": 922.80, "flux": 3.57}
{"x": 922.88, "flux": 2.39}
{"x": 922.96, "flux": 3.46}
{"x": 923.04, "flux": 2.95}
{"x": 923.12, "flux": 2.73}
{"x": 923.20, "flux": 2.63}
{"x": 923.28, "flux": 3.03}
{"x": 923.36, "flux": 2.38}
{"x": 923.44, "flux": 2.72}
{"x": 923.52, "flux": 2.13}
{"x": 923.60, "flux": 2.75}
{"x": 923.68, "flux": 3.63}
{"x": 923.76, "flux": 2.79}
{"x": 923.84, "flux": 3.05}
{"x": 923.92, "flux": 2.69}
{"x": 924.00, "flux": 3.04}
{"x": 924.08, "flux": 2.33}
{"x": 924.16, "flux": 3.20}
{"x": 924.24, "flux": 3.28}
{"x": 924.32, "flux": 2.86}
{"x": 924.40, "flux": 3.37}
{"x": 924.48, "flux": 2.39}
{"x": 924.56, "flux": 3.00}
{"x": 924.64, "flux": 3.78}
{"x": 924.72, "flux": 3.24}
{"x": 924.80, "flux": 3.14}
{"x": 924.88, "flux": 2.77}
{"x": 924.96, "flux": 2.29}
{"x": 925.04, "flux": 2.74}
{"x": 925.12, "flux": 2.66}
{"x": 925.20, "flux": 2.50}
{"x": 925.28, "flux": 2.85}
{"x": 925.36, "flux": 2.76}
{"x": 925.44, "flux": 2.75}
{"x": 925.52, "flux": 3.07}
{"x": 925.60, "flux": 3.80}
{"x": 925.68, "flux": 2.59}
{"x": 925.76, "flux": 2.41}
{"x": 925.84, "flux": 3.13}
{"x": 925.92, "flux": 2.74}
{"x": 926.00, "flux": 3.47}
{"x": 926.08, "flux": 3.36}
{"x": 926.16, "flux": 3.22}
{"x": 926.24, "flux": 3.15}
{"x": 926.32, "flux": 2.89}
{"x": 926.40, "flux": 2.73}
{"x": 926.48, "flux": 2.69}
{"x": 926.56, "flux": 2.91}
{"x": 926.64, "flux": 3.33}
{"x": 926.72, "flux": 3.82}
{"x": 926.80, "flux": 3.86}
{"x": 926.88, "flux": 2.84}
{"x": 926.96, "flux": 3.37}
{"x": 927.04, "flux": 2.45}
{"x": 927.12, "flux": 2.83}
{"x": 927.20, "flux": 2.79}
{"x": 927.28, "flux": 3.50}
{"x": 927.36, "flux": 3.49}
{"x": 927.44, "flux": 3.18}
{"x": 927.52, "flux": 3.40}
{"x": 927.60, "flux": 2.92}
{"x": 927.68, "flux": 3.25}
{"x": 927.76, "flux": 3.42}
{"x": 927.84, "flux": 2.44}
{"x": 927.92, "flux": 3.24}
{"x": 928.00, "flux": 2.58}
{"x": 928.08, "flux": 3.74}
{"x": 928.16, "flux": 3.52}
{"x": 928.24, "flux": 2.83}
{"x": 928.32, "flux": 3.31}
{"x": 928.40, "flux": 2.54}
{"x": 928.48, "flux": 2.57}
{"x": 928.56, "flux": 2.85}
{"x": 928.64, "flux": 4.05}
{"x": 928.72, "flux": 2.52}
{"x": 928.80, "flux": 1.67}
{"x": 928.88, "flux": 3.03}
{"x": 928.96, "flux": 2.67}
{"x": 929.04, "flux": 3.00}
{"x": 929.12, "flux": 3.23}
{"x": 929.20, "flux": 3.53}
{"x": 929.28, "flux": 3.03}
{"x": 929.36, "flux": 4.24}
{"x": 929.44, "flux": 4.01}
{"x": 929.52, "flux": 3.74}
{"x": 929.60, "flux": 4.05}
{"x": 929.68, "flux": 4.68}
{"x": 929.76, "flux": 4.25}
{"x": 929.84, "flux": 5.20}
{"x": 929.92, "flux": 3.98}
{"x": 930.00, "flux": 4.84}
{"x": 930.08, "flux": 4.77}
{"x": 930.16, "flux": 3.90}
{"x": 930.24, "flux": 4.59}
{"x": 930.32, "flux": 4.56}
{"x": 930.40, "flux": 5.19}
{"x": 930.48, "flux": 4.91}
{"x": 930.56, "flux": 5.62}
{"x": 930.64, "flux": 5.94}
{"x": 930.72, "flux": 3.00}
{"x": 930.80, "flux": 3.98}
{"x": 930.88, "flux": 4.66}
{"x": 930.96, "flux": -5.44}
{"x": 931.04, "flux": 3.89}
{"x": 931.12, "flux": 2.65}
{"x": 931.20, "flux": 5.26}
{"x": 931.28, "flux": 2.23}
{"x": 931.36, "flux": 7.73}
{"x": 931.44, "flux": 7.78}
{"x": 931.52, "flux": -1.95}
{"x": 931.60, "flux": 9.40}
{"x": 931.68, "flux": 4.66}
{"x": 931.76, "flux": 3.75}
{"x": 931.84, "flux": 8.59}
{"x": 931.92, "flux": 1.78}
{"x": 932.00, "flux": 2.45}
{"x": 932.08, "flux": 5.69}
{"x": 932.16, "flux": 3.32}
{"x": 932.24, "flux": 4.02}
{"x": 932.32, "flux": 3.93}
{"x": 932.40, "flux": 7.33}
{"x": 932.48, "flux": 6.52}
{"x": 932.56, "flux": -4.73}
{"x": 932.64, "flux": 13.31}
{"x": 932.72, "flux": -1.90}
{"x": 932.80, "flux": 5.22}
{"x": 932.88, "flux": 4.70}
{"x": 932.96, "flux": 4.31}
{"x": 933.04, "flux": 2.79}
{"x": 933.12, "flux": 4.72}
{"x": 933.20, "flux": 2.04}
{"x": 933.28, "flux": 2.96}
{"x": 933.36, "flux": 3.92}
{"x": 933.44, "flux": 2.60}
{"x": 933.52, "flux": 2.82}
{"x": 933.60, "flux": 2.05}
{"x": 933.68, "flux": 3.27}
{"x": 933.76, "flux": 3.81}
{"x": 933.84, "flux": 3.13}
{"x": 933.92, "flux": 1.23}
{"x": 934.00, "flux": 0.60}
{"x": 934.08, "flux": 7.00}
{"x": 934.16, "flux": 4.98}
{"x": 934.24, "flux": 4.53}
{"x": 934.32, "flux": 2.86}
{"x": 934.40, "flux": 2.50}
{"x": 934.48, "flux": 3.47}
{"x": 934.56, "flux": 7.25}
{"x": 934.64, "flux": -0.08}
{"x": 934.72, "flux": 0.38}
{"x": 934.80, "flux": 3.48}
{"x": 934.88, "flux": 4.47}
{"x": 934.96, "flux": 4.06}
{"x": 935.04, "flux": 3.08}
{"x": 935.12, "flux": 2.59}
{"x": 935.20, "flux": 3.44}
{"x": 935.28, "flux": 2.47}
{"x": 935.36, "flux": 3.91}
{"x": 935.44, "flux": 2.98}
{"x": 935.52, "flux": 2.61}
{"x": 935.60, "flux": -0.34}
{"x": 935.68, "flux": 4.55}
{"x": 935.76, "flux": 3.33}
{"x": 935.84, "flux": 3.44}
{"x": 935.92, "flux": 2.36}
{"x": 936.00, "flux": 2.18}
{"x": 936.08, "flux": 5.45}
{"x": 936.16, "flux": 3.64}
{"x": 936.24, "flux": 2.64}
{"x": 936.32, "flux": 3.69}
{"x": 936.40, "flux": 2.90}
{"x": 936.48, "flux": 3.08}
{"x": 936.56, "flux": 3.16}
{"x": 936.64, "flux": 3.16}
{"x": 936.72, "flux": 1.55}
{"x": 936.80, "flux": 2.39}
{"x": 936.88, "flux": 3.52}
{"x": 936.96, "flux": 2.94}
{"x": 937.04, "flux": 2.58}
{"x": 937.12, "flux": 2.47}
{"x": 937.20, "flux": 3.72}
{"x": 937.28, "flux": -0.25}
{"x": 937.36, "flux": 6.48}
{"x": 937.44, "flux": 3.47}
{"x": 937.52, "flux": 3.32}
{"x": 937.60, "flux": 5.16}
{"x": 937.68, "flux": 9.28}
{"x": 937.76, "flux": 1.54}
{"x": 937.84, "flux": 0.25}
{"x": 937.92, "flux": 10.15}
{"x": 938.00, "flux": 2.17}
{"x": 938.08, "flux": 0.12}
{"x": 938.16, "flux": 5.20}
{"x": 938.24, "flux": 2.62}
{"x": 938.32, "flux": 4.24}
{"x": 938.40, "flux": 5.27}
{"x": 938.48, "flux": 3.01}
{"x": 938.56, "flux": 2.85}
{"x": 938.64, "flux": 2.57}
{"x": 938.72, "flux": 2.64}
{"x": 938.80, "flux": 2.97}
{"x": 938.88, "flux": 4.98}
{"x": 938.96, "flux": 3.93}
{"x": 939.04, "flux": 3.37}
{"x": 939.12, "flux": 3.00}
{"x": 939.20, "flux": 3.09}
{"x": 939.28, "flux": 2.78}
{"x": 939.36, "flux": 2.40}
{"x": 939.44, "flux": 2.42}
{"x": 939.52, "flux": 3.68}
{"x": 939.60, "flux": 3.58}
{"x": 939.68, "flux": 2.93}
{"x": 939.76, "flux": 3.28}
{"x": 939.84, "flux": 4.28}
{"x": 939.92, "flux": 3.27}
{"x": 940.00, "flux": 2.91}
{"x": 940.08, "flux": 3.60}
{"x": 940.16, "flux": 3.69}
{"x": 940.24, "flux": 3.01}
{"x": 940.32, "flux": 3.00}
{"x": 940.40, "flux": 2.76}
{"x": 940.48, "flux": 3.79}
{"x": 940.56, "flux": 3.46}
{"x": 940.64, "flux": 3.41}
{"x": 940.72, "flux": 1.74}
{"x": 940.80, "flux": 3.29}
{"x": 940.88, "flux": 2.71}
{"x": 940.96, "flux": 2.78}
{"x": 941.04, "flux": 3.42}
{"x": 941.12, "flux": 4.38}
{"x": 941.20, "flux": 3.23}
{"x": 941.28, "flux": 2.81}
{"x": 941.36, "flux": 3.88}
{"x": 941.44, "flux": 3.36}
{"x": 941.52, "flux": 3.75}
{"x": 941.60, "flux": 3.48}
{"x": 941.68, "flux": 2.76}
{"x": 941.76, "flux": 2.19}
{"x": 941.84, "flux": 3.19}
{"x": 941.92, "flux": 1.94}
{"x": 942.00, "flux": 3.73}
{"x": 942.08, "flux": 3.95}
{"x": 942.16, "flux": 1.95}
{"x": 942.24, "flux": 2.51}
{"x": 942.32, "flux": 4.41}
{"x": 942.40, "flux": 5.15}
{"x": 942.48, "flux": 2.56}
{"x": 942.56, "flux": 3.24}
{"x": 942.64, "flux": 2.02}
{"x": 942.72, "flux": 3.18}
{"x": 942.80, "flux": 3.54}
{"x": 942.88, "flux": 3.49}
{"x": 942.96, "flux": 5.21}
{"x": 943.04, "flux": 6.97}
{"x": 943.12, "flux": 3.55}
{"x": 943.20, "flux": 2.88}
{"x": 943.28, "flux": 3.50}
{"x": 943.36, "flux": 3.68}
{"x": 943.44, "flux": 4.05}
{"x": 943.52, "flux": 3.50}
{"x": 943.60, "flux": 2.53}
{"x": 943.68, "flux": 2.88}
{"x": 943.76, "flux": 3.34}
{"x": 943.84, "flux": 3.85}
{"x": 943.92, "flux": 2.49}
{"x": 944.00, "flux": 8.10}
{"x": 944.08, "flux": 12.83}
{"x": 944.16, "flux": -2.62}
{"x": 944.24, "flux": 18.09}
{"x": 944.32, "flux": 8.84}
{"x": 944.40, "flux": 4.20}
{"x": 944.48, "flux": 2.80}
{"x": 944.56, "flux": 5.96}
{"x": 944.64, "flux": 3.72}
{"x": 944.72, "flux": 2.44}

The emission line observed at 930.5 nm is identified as [S II]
